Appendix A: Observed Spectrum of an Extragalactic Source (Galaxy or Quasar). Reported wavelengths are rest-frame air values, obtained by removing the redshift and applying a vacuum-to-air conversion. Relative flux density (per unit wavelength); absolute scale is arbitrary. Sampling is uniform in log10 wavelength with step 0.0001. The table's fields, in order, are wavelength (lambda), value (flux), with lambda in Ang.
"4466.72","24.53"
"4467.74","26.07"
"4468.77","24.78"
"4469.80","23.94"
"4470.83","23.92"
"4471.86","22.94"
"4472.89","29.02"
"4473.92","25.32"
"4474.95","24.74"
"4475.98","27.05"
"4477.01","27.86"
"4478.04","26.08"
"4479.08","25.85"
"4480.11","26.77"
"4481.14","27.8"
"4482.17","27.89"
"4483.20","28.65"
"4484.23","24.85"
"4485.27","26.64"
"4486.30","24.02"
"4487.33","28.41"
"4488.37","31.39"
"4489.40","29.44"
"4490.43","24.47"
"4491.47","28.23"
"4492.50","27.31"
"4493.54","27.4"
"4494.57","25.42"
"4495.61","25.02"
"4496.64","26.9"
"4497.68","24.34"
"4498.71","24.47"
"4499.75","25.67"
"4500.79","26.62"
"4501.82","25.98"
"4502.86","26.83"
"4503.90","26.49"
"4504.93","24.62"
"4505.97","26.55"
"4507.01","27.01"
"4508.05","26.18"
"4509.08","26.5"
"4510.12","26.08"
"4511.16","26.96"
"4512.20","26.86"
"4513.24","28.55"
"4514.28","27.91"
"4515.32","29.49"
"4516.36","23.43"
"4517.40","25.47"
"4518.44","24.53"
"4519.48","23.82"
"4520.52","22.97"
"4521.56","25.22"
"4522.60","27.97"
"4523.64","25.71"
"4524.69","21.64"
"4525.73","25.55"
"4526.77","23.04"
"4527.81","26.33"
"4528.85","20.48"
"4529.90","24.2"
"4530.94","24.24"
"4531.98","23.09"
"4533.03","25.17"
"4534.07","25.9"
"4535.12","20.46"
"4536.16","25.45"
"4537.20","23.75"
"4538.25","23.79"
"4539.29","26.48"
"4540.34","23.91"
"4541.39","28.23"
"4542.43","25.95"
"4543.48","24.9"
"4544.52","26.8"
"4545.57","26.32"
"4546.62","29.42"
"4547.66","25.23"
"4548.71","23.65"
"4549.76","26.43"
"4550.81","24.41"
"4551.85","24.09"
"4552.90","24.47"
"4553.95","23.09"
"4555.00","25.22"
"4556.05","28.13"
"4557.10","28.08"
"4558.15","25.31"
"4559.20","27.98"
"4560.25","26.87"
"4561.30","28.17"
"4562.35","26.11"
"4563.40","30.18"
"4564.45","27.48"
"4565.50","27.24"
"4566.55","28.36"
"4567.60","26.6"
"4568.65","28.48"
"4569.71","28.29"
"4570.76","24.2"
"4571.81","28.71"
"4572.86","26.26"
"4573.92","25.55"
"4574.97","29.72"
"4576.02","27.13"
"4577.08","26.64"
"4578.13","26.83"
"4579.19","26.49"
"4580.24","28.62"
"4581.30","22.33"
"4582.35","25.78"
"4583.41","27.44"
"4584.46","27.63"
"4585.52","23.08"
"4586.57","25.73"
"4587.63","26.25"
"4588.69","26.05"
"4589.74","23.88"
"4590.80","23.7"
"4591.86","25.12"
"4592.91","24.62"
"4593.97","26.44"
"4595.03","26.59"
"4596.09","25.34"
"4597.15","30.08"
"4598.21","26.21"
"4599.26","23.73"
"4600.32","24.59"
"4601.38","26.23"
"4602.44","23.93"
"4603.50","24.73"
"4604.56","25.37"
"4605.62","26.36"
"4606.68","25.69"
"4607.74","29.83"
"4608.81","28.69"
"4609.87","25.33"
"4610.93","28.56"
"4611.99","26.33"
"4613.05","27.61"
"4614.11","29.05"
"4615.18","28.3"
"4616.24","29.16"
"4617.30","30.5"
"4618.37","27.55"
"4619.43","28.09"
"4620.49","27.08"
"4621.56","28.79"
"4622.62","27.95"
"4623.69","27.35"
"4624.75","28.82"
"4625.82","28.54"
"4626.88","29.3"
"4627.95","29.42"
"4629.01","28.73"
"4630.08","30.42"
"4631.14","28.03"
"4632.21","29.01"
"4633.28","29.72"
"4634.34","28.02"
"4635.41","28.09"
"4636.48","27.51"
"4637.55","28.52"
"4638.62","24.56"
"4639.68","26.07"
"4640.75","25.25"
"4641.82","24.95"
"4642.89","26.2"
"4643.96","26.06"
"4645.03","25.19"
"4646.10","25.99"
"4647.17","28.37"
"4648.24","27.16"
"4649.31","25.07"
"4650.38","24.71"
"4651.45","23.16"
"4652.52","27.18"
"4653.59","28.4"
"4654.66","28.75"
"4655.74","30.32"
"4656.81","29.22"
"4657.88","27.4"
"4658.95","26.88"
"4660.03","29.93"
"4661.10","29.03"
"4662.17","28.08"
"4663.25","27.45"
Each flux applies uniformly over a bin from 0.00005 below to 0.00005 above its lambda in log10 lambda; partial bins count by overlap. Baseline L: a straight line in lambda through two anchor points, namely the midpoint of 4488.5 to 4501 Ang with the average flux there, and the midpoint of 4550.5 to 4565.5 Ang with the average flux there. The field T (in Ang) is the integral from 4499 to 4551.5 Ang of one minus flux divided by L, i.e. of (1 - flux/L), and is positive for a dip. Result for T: 2.0 Ang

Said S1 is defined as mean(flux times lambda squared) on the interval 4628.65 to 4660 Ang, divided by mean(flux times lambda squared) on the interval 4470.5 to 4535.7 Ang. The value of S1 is 1.1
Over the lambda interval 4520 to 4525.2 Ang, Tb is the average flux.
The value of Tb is 24.7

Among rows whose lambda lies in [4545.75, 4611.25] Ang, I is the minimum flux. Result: 22.33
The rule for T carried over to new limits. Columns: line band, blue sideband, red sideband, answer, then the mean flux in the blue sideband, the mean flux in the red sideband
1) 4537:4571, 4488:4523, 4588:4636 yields 0.54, 26.3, 27.3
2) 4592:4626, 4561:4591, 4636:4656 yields -0.65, 26.7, 26.4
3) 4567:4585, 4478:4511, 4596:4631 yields 0.24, 26.6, 27.5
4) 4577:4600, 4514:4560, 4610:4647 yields 0.70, 25.2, 27.8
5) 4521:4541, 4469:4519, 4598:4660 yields 1.72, 26.4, 27.3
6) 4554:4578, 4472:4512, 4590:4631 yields -0.22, 26.6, 27.2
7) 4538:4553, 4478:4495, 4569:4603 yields 0.46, 27.1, 26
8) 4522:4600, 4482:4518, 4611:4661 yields 3.60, 26.6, 27.7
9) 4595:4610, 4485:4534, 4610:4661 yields 0.56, 25.8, 27.7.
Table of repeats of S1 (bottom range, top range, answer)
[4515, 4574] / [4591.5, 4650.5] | 1.09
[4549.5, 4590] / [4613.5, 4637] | 1.11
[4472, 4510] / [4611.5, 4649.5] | 1.11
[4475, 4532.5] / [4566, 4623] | 1.07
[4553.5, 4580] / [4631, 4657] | 1.03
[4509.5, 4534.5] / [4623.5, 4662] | 1.15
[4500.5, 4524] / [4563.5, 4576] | 1.08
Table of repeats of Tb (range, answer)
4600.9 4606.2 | 25.3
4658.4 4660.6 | 28.4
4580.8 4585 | 25.8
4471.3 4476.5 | 25.8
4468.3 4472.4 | 23.9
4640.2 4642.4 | 25.1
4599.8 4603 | 24.9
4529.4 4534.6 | 24.5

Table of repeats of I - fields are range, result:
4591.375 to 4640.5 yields 23.73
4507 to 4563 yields 20.46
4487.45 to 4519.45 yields 23.43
